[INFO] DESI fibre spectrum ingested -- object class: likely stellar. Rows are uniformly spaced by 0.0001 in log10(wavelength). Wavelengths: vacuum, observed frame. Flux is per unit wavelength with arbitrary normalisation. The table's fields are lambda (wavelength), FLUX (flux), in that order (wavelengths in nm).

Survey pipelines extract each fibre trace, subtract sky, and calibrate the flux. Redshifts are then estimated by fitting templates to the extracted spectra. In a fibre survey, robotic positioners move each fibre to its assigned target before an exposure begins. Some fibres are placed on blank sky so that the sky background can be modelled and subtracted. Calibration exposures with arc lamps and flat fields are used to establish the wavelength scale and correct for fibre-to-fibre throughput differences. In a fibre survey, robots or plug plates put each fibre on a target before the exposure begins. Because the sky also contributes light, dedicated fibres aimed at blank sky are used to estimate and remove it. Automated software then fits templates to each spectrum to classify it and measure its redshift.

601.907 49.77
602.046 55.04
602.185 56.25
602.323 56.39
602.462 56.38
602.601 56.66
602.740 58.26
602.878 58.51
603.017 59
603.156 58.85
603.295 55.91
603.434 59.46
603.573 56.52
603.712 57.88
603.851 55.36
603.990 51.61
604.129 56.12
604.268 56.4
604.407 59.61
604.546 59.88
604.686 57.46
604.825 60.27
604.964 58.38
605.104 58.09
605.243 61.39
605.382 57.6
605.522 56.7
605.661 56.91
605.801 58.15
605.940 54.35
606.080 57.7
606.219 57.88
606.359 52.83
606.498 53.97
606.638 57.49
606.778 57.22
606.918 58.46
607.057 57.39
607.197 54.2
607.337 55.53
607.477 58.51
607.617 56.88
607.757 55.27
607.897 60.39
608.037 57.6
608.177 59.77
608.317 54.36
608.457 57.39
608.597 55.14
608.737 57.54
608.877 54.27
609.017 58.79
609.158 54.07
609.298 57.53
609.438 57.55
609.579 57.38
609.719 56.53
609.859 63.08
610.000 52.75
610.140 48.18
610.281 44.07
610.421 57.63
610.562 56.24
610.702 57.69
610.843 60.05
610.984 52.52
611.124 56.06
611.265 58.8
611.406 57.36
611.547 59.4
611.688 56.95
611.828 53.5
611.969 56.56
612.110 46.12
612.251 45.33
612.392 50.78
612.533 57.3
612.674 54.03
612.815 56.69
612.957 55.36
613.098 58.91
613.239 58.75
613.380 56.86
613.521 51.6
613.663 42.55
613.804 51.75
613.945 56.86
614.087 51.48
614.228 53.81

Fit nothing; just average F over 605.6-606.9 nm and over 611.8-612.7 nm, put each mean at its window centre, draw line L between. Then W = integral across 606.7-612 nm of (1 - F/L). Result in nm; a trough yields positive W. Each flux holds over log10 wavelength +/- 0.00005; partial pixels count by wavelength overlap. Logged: -0.24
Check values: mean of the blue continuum 56.3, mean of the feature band 56.4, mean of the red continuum 51.8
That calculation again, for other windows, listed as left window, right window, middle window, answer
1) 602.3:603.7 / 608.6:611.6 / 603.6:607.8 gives 0.002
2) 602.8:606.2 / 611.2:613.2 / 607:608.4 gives -0.013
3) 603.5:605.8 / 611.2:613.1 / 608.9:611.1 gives -0.005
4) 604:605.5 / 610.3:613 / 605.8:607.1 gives 0.021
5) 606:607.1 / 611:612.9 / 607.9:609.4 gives -0.029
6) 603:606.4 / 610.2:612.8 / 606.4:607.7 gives -0.003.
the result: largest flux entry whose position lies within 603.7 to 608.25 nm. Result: 61.39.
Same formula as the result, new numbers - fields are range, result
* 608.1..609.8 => 59.77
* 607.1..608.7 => 60.39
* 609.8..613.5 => 63.08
